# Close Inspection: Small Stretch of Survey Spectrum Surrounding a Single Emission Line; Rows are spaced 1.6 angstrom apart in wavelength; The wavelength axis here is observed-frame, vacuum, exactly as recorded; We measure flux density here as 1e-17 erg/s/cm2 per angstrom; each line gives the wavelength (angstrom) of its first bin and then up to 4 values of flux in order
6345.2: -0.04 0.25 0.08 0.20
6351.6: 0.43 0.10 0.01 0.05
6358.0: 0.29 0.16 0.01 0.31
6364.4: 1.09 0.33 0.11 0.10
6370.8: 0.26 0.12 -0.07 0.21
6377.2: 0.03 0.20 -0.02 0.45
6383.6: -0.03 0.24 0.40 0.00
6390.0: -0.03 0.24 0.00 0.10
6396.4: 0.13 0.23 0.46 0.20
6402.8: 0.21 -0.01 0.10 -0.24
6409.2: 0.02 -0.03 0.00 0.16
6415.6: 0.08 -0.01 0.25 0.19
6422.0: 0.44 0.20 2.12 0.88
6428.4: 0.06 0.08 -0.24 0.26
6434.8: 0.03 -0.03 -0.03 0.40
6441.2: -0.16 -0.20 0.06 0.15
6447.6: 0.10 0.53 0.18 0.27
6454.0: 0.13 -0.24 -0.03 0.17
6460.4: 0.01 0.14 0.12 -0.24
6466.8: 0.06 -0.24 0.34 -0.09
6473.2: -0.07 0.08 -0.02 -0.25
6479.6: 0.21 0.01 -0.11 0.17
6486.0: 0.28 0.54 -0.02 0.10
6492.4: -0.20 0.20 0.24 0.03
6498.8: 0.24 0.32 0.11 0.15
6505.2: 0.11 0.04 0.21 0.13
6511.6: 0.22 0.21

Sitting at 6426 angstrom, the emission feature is [O III] 5007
